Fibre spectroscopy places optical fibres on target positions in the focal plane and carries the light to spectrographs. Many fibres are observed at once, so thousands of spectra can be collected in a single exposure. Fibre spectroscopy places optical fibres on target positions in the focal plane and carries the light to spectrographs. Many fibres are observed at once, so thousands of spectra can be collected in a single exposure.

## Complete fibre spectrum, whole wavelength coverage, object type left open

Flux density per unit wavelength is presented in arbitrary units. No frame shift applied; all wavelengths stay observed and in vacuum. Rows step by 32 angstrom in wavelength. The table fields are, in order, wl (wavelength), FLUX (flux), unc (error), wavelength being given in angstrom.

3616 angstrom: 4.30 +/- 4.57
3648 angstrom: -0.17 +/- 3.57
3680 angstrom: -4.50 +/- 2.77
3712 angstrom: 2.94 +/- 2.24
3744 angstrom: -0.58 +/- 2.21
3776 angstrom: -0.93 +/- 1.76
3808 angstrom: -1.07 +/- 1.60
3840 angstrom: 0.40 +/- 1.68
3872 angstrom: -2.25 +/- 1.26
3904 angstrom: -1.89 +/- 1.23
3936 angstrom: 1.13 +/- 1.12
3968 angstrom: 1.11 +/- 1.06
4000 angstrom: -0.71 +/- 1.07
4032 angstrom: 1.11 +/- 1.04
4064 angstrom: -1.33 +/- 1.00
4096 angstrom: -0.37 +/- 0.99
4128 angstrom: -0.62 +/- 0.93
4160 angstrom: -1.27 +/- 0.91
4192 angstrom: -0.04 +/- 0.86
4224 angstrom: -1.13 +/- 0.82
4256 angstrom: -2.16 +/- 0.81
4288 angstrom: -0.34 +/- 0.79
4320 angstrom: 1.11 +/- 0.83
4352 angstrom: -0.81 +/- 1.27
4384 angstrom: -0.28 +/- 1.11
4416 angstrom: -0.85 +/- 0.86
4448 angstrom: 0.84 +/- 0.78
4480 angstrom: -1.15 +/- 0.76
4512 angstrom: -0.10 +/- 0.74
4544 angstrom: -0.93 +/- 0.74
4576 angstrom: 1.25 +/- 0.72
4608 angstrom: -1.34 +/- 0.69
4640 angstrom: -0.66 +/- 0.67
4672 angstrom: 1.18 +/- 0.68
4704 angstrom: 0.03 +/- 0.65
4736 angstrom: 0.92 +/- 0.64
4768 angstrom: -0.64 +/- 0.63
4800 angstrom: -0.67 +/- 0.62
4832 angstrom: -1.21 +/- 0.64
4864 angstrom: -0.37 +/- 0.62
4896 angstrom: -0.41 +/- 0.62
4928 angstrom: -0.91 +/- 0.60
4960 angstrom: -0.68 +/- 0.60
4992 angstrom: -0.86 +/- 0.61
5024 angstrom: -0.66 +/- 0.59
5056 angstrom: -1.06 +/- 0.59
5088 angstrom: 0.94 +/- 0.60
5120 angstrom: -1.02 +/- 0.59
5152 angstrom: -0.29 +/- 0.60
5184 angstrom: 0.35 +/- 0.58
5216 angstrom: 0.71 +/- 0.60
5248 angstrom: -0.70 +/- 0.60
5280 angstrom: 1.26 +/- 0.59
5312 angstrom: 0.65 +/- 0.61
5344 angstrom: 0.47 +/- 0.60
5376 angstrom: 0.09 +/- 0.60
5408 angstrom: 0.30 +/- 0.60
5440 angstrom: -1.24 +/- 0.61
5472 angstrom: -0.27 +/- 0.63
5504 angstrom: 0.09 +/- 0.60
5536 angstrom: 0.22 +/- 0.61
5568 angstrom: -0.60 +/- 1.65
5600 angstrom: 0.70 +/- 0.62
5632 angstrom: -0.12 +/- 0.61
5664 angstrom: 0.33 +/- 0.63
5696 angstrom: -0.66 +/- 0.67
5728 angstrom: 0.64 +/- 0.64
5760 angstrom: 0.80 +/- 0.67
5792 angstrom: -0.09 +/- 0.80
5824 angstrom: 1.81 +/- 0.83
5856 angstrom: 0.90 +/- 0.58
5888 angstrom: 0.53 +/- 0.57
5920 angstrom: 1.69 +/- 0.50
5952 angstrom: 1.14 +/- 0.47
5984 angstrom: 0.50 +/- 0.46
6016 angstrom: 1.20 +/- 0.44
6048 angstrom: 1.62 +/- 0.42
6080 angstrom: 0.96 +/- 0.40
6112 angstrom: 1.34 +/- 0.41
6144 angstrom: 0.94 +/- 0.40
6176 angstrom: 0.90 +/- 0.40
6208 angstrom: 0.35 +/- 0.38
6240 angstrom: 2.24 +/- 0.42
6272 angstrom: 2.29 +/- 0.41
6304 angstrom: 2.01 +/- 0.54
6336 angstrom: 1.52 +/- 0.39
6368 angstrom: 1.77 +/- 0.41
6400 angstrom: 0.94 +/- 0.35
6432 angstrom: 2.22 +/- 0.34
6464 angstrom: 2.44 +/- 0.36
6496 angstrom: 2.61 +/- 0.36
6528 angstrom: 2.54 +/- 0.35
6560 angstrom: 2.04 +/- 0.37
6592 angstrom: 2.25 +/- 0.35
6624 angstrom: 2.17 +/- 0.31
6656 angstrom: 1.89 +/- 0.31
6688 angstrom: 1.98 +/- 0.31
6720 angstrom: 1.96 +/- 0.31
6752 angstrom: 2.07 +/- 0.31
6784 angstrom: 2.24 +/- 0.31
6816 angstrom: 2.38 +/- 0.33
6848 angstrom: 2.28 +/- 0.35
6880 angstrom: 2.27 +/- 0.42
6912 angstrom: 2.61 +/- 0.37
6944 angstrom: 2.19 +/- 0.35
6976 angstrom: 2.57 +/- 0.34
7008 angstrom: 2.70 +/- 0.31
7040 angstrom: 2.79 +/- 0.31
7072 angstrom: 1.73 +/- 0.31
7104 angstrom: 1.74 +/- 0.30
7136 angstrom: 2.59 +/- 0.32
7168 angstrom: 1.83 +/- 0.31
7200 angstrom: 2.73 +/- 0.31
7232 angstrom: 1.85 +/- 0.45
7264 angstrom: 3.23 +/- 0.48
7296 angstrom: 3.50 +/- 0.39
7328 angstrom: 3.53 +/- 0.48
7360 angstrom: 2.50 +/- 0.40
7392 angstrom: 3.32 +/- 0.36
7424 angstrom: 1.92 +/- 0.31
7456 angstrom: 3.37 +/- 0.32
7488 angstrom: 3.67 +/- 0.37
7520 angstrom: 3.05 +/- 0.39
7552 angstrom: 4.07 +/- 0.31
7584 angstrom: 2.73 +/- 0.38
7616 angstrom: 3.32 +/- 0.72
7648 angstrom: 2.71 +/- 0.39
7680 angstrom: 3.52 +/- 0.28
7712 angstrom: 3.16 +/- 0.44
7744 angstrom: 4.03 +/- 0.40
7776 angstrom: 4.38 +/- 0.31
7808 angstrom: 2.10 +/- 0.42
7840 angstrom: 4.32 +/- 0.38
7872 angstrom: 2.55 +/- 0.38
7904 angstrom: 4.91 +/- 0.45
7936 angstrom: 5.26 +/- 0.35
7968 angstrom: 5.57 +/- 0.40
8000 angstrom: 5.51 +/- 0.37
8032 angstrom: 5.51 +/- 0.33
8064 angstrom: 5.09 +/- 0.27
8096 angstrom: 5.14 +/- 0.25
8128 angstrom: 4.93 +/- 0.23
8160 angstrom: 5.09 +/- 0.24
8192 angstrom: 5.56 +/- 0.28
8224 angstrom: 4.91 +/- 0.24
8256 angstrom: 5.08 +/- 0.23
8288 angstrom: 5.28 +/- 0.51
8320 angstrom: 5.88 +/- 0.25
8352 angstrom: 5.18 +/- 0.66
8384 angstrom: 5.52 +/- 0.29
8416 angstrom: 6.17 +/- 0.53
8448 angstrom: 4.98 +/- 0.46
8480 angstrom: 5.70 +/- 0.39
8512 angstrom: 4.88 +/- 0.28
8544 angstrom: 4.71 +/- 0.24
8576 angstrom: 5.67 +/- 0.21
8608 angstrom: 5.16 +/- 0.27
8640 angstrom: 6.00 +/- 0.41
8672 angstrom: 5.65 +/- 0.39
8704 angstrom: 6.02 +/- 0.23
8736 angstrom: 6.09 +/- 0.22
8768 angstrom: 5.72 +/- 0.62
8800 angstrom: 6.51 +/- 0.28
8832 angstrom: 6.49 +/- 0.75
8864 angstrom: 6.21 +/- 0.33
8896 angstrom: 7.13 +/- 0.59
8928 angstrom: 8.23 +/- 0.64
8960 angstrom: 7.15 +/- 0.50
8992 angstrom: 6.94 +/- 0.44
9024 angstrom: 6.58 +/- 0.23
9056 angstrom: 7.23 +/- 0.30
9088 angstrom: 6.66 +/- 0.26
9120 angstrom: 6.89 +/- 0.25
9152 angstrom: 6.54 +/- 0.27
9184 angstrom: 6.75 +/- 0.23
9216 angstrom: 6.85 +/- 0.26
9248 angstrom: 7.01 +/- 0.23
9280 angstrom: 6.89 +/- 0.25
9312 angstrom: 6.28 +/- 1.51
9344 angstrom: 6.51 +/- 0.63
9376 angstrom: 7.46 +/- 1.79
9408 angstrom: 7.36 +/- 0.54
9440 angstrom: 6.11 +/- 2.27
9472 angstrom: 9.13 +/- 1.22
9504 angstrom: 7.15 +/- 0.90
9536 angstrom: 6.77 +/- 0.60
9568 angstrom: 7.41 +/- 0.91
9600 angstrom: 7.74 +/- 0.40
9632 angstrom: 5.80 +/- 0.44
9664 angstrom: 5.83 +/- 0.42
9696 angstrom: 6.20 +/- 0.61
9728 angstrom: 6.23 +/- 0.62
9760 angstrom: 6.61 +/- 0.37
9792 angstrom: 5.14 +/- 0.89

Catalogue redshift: 0.98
